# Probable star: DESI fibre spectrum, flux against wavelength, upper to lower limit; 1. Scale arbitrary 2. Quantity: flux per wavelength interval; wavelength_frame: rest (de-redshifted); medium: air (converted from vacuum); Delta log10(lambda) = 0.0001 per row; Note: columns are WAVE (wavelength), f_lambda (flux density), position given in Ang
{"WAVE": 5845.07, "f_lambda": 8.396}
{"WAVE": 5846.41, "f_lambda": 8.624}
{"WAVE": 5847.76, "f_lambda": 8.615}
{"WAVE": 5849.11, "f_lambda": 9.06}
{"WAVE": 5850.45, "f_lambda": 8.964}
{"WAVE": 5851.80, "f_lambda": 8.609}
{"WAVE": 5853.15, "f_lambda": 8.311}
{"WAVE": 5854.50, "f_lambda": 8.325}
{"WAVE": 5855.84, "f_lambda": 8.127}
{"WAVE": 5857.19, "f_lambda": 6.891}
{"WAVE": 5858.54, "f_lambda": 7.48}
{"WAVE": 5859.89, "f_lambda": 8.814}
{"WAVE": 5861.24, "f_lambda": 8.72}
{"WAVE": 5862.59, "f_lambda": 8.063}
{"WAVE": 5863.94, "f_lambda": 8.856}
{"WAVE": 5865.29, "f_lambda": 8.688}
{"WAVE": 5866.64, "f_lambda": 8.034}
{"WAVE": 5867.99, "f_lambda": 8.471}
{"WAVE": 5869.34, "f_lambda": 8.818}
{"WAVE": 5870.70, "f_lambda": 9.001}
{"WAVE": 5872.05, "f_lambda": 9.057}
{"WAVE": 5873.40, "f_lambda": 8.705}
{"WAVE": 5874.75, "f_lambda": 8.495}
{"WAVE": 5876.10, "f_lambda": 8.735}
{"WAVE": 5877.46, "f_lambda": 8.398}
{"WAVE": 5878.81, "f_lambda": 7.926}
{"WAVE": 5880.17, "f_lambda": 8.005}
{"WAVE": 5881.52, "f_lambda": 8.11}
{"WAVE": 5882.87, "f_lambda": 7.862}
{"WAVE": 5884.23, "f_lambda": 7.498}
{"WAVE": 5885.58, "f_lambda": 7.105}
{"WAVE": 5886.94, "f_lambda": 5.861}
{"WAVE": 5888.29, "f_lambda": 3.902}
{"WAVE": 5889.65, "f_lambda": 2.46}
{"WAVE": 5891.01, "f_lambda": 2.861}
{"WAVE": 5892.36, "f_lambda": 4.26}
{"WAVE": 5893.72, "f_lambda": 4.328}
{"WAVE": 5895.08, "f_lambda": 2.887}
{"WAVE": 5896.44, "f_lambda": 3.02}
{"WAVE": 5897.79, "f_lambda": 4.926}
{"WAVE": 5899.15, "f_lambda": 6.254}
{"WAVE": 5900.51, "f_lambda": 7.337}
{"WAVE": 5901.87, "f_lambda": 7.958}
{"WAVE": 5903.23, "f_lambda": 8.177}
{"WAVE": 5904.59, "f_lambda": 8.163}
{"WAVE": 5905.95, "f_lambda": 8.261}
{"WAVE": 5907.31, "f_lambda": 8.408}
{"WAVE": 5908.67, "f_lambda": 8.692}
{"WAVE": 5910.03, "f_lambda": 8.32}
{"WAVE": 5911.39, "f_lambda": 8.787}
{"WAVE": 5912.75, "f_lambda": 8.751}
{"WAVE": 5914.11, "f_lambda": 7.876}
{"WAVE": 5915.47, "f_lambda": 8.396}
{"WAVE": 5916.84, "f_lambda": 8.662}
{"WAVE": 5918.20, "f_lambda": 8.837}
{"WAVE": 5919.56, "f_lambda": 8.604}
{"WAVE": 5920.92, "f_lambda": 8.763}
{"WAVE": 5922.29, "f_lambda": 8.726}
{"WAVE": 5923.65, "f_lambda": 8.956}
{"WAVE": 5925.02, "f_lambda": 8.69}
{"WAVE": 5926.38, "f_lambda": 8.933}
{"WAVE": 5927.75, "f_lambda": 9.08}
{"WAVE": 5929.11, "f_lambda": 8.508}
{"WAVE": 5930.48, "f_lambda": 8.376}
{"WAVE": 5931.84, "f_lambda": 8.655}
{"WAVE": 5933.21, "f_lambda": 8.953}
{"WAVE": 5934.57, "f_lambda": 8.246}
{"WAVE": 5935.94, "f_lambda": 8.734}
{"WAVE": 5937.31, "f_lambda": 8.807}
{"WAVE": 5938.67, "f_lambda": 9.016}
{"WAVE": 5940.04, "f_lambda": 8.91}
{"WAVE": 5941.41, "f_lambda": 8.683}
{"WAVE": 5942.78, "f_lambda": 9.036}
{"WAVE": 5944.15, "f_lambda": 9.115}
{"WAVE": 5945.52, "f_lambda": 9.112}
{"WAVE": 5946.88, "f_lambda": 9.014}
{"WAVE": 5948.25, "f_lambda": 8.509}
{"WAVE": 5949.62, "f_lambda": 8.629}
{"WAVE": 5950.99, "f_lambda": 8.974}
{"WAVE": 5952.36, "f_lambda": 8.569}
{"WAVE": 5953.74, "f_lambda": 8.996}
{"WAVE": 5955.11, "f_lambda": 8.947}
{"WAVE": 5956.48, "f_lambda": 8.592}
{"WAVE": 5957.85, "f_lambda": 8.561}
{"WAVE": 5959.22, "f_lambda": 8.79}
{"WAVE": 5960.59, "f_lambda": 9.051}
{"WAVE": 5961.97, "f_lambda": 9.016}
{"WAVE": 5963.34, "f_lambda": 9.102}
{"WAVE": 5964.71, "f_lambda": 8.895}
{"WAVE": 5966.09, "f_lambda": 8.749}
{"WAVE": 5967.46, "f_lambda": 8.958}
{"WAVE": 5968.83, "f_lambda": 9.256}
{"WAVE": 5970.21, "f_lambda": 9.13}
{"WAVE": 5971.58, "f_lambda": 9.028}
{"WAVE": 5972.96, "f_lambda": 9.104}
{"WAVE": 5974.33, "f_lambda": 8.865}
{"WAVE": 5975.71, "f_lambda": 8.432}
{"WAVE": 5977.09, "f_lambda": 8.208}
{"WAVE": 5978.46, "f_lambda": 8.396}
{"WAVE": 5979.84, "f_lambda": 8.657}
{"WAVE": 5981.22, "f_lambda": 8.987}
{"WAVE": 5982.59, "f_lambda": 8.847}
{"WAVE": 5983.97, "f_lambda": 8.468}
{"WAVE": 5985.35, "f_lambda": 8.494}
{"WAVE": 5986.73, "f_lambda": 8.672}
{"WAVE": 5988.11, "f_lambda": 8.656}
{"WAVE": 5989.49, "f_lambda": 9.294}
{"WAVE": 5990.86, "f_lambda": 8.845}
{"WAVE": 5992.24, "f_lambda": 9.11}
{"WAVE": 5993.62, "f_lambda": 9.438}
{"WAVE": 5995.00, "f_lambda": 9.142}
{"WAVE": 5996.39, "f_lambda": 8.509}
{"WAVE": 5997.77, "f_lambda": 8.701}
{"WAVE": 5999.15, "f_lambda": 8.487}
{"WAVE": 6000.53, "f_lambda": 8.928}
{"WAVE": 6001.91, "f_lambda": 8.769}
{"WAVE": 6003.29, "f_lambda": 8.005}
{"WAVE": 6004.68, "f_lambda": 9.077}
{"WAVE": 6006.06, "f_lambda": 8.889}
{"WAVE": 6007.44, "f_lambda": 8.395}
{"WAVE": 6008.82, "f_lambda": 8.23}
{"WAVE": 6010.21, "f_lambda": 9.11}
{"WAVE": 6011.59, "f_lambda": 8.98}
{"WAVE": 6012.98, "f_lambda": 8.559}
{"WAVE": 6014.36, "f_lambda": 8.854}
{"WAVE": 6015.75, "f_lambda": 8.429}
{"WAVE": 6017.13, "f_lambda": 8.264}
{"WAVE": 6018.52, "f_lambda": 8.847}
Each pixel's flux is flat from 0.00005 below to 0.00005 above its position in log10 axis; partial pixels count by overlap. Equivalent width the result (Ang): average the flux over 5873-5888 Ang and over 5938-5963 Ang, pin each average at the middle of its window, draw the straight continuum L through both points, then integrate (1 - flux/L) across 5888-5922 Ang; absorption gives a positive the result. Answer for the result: 5.7 Ang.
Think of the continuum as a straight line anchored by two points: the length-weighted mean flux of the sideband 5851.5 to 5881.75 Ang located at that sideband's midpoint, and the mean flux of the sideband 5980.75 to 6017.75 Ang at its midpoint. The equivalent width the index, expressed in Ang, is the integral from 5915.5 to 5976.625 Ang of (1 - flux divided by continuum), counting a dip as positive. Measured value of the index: -1.6 Ang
